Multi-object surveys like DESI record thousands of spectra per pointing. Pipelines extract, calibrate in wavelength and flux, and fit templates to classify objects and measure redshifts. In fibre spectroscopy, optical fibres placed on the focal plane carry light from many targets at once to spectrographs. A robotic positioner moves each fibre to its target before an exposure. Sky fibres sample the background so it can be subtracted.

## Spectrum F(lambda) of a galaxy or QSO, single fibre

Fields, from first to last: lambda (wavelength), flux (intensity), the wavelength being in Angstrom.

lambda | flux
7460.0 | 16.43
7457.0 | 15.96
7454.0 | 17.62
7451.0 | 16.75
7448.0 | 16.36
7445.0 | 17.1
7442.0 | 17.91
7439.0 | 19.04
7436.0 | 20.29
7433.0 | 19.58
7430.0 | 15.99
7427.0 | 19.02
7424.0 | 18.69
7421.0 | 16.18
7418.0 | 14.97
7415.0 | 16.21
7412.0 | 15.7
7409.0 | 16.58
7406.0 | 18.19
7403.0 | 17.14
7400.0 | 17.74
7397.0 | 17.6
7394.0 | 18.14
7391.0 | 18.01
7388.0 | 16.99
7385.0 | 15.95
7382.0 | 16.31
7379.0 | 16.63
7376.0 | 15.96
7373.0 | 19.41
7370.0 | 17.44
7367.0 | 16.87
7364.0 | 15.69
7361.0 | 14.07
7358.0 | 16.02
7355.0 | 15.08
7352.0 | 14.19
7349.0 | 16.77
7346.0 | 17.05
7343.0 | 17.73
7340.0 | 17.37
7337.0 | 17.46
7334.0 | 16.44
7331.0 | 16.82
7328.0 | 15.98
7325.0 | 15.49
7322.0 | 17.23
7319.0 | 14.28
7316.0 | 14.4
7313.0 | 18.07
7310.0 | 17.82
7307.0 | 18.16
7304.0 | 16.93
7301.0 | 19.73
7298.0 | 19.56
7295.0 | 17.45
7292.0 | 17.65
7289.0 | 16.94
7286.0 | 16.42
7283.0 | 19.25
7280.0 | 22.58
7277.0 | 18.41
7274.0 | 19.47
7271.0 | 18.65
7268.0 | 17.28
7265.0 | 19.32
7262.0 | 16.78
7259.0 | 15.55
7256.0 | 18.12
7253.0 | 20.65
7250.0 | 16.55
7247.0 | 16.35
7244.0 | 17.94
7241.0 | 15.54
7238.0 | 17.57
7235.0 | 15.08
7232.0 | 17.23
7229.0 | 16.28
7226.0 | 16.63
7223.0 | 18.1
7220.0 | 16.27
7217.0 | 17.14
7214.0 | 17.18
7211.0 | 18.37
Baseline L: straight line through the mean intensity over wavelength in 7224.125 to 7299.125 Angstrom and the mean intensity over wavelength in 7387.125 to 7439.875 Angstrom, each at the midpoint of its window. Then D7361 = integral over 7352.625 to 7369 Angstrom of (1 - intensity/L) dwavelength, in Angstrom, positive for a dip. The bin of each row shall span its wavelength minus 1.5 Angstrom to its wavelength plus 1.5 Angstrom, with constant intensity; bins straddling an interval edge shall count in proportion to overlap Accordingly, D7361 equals 1.9 Angstrom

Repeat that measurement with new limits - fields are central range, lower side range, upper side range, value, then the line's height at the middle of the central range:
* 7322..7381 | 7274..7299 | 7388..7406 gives 5.21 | 18.1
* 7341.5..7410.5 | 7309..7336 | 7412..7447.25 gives 0.74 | 16.9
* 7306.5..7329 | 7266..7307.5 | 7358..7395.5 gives 1.92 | 17.9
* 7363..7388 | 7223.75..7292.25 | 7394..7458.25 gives 0.94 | 17.5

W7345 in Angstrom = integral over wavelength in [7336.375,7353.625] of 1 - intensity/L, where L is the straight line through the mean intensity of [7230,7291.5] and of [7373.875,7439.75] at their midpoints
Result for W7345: 0.8 Angstrom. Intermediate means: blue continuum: 17.8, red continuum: 17.3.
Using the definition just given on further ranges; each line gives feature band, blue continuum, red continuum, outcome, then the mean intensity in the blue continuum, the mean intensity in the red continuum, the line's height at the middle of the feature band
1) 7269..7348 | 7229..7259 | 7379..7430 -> -2.4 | 17.1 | 17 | 17.1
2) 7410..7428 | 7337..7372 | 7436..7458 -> 0.4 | 16.3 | 17.5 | 17.1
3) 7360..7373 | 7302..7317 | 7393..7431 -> 0.5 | 17.3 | 17.1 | 17.2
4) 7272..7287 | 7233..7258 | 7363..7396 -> -1.9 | 17.2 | 17.1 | 17.2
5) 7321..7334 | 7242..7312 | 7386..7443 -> 1.1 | 18.1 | 17.6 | 17.9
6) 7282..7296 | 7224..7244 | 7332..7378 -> -0.8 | 16.5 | 16.5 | 16.5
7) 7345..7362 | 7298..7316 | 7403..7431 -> 1.9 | 17.9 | 16.9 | 17.5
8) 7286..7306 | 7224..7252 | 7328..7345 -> -1.2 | 16.7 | 17.1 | 16.9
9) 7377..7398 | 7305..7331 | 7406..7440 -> 0.1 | 16.5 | 17.5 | 17.1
